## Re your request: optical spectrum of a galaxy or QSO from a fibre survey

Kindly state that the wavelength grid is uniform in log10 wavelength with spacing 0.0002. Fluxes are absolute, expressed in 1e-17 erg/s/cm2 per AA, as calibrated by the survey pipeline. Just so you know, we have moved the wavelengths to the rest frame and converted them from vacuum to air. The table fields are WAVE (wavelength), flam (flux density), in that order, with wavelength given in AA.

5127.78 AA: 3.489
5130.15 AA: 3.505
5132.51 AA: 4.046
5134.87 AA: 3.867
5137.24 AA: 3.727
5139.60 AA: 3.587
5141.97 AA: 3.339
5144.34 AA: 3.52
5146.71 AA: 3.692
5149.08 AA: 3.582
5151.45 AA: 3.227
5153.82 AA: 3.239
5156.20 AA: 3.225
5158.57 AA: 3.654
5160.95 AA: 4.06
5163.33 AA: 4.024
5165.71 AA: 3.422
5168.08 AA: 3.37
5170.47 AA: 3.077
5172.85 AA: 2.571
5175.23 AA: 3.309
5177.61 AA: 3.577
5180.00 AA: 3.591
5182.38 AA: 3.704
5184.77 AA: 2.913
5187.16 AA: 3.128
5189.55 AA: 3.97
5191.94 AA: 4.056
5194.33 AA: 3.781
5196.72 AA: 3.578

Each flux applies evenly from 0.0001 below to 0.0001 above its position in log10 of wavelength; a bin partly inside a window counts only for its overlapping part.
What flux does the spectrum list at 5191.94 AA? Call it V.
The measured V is 4.056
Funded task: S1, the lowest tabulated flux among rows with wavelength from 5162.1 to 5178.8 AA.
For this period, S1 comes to 2.571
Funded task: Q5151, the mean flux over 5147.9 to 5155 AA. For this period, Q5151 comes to 3.35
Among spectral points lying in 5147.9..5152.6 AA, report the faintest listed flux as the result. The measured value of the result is 3.227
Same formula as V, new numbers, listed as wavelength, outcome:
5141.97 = 3.339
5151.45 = 3.227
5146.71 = 3.692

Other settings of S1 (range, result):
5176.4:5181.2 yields 3.577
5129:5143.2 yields 3.339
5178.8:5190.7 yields 2.913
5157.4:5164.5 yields 3.654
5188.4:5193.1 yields 3.97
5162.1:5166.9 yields 3.422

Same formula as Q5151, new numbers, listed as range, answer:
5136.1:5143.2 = 3.55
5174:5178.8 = 3.44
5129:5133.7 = 3.78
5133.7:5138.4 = 3.79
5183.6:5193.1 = 3.52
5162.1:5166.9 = 3.73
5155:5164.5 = 3.74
